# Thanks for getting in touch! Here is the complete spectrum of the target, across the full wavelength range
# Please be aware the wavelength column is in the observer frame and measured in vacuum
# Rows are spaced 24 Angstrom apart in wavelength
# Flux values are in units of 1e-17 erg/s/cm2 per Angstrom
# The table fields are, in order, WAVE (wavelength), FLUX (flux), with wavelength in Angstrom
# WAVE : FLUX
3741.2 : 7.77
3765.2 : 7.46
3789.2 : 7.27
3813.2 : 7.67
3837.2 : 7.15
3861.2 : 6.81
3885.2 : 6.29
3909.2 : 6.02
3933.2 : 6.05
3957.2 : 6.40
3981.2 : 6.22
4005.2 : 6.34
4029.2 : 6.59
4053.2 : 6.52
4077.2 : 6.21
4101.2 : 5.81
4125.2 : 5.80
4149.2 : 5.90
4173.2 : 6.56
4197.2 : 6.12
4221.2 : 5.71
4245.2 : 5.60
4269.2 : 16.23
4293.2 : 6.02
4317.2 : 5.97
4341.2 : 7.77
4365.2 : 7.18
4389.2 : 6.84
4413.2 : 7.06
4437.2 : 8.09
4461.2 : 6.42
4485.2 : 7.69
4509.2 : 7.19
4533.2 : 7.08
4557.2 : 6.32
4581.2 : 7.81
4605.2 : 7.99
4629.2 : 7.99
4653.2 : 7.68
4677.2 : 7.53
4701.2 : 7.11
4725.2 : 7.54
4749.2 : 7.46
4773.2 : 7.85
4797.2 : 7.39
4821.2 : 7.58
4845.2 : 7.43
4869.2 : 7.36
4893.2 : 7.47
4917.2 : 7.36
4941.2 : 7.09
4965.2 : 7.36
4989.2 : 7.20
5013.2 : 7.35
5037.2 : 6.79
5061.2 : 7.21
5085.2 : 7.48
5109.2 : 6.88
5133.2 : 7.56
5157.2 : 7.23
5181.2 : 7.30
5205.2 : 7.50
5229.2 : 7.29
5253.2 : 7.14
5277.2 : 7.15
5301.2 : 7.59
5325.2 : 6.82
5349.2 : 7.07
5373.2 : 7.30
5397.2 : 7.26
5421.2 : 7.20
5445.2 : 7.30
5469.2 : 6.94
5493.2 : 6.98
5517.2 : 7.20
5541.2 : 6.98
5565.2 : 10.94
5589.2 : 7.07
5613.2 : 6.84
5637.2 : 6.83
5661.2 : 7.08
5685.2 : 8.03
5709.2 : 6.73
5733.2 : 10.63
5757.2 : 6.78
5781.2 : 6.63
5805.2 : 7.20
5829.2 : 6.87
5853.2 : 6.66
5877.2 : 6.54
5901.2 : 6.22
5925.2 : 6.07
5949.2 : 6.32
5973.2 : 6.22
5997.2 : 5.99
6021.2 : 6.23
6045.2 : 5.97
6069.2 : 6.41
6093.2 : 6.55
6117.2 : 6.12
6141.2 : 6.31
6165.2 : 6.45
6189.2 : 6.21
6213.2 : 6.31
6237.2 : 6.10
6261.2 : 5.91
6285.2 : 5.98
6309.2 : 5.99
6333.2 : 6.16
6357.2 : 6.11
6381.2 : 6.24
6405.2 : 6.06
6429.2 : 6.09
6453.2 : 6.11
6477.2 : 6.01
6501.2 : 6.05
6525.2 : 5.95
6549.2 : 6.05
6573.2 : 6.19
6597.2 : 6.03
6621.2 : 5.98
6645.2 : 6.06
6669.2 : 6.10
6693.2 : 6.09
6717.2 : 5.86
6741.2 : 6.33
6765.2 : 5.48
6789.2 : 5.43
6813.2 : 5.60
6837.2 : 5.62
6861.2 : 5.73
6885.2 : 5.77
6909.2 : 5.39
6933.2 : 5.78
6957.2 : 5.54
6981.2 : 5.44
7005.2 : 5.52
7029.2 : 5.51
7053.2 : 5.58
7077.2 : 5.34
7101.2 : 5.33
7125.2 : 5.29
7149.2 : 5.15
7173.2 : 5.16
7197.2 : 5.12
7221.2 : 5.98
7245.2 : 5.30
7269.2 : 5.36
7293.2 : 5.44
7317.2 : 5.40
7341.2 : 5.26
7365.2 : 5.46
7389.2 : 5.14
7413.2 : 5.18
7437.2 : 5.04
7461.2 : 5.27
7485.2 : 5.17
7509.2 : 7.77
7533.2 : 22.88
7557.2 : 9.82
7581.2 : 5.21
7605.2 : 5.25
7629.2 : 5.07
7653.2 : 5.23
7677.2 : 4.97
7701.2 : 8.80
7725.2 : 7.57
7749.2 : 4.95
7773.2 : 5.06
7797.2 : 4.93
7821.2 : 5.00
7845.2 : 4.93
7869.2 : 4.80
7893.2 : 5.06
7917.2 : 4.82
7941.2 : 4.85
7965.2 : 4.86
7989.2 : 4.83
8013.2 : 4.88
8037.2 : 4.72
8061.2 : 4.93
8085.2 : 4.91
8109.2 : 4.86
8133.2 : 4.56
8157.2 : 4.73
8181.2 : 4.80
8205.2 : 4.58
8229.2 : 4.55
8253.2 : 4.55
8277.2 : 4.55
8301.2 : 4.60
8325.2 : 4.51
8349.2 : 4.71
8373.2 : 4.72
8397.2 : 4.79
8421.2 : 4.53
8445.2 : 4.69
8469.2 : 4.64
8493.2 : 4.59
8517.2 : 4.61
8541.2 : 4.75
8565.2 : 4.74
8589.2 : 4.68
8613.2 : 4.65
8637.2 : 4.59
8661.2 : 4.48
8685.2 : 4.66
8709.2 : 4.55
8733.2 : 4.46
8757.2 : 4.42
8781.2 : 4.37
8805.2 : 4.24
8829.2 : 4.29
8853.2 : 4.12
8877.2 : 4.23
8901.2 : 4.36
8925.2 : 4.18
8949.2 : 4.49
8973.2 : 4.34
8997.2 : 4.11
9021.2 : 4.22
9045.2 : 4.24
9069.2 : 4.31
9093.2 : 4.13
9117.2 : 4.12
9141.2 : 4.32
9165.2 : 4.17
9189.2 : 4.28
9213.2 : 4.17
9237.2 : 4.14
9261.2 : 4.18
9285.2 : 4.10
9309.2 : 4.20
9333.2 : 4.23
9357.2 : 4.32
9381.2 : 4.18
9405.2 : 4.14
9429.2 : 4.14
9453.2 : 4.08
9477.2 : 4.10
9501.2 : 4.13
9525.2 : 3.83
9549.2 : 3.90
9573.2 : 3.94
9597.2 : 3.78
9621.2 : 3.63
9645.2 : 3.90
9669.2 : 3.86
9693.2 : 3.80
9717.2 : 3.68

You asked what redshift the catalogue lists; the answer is 0.146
